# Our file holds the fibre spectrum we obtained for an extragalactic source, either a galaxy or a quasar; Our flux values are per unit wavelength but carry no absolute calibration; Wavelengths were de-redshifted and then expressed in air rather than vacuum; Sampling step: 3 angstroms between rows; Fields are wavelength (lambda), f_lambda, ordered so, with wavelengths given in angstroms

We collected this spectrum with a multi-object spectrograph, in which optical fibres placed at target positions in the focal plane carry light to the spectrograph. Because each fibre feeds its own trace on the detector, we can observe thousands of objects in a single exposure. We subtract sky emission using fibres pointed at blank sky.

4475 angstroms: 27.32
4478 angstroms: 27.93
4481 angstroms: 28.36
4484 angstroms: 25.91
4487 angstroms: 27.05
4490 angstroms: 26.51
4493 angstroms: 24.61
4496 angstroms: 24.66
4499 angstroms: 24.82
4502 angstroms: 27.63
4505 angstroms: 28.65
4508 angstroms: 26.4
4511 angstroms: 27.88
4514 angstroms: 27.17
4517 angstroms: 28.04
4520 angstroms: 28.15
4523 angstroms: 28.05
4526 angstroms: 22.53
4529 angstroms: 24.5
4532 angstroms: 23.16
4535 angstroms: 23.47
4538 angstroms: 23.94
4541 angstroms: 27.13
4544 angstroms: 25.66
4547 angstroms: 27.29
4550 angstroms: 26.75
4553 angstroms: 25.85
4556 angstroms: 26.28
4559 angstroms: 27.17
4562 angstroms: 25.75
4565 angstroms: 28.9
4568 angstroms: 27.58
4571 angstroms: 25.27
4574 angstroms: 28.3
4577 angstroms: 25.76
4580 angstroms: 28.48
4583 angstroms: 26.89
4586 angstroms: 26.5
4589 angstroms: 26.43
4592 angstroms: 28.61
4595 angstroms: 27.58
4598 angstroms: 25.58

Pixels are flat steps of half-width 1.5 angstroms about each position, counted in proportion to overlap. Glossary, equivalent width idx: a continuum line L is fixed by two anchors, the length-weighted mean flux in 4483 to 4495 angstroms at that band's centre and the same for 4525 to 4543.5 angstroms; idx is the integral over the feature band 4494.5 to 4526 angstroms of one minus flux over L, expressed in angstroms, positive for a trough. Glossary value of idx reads -2.2 angstroms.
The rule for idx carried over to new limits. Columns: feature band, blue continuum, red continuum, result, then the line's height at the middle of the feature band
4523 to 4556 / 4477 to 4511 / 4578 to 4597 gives 2.1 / 27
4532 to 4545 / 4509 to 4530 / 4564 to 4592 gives 1.0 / 26.8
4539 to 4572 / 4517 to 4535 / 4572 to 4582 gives -0.2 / 26.5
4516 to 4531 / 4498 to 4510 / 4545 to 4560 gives 0.4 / 26.8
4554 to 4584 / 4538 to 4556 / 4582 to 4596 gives -0.3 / 26.8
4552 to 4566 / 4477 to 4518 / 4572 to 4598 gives 0.2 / 27.1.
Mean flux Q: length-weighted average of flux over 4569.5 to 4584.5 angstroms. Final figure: 26.9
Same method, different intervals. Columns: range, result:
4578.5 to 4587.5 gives 27.3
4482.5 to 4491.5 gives 26.5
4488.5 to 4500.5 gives 25.2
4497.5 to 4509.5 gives 26.9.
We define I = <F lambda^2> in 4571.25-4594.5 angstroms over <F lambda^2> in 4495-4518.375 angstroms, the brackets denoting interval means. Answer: 1.04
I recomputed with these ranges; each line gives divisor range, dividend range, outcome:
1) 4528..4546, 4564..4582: 1.12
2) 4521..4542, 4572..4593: 1.13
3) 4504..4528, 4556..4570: 1.03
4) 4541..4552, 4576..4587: 1.03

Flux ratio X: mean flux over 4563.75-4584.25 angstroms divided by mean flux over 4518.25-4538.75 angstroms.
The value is 1.1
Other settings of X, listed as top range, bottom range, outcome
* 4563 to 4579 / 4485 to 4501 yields 1.06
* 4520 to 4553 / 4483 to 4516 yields 0.96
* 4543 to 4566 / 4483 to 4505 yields 1.02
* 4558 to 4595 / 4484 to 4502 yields 1.06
